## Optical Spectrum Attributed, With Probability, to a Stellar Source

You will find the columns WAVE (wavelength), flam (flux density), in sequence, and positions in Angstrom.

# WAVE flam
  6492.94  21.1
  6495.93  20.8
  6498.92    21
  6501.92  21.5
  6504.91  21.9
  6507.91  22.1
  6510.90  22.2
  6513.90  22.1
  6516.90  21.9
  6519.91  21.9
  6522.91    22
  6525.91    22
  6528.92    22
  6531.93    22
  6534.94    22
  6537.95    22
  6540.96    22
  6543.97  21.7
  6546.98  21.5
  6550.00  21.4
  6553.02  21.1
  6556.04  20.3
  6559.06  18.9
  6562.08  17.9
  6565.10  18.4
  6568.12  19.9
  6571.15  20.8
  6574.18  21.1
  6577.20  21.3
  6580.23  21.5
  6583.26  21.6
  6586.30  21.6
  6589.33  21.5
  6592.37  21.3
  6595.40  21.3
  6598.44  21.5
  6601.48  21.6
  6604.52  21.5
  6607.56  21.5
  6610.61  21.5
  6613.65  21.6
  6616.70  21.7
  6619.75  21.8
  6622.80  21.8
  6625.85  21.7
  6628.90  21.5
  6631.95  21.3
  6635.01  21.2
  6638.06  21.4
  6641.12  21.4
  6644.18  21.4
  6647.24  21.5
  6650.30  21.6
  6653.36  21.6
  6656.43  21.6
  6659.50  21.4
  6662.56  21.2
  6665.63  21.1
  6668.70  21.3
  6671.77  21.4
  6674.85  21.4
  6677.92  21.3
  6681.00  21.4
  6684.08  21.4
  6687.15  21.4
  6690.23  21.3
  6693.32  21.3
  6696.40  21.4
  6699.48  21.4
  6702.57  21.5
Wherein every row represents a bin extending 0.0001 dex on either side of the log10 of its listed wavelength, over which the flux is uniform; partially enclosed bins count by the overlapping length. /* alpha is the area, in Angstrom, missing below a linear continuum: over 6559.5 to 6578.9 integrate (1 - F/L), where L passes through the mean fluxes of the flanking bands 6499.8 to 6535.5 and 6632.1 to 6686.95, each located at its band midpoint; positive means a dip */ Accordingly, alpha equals 1.7 Angstrom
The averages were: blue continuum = 21.9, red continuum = 21.4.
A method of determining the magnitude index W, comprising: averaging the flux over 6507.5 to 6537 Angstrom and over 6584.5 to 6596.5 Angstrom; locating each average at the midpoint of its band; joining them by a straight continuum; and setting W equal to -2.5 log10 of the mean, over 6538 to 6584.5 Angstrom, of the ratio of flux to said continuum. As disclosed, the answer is 0.05 mag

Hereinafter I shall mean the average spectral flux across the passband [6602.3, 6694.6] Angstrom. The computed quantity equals 21.5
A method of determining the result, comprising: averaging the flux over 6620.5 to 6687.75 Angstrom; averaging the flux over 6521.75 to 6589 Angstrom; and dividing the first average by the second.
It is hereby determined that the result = 1.0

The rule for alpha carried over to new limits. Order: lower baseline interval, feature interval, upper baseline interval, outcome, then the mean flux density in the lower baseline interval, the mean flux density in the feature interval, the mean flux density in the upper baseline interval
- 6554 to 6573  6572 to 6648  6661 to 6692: -4.77 Angstrom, 19.4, 21.5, 21.3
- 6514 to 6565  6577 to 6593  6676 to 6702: -0.16 Angstrom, 21.2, 21.5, 21.4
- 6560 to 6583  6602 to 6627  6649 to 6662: -0.91 Angstrom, 20.2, 21.6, 21.5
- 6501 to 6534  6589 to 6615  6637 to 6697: 0.20 Angstrom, 22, 21.5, 21.4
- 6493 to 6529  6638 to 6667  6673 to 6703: 0.03 Angstrom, 21.7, 21.4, 21.4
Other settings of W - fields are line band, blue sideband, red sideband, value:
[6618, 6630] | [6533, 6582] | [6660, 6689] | -0.032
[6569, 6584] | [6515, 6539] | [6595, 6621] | 0.027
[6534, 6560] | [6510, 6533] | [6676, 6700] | 0.033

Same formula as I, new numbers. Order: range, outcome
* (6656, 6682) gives 21.3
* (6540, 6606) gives 20.9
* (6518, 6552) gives 21.8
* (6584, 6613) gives 21.5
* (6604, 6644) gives 21.5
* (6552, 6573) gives 19.6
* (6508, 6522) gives 22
